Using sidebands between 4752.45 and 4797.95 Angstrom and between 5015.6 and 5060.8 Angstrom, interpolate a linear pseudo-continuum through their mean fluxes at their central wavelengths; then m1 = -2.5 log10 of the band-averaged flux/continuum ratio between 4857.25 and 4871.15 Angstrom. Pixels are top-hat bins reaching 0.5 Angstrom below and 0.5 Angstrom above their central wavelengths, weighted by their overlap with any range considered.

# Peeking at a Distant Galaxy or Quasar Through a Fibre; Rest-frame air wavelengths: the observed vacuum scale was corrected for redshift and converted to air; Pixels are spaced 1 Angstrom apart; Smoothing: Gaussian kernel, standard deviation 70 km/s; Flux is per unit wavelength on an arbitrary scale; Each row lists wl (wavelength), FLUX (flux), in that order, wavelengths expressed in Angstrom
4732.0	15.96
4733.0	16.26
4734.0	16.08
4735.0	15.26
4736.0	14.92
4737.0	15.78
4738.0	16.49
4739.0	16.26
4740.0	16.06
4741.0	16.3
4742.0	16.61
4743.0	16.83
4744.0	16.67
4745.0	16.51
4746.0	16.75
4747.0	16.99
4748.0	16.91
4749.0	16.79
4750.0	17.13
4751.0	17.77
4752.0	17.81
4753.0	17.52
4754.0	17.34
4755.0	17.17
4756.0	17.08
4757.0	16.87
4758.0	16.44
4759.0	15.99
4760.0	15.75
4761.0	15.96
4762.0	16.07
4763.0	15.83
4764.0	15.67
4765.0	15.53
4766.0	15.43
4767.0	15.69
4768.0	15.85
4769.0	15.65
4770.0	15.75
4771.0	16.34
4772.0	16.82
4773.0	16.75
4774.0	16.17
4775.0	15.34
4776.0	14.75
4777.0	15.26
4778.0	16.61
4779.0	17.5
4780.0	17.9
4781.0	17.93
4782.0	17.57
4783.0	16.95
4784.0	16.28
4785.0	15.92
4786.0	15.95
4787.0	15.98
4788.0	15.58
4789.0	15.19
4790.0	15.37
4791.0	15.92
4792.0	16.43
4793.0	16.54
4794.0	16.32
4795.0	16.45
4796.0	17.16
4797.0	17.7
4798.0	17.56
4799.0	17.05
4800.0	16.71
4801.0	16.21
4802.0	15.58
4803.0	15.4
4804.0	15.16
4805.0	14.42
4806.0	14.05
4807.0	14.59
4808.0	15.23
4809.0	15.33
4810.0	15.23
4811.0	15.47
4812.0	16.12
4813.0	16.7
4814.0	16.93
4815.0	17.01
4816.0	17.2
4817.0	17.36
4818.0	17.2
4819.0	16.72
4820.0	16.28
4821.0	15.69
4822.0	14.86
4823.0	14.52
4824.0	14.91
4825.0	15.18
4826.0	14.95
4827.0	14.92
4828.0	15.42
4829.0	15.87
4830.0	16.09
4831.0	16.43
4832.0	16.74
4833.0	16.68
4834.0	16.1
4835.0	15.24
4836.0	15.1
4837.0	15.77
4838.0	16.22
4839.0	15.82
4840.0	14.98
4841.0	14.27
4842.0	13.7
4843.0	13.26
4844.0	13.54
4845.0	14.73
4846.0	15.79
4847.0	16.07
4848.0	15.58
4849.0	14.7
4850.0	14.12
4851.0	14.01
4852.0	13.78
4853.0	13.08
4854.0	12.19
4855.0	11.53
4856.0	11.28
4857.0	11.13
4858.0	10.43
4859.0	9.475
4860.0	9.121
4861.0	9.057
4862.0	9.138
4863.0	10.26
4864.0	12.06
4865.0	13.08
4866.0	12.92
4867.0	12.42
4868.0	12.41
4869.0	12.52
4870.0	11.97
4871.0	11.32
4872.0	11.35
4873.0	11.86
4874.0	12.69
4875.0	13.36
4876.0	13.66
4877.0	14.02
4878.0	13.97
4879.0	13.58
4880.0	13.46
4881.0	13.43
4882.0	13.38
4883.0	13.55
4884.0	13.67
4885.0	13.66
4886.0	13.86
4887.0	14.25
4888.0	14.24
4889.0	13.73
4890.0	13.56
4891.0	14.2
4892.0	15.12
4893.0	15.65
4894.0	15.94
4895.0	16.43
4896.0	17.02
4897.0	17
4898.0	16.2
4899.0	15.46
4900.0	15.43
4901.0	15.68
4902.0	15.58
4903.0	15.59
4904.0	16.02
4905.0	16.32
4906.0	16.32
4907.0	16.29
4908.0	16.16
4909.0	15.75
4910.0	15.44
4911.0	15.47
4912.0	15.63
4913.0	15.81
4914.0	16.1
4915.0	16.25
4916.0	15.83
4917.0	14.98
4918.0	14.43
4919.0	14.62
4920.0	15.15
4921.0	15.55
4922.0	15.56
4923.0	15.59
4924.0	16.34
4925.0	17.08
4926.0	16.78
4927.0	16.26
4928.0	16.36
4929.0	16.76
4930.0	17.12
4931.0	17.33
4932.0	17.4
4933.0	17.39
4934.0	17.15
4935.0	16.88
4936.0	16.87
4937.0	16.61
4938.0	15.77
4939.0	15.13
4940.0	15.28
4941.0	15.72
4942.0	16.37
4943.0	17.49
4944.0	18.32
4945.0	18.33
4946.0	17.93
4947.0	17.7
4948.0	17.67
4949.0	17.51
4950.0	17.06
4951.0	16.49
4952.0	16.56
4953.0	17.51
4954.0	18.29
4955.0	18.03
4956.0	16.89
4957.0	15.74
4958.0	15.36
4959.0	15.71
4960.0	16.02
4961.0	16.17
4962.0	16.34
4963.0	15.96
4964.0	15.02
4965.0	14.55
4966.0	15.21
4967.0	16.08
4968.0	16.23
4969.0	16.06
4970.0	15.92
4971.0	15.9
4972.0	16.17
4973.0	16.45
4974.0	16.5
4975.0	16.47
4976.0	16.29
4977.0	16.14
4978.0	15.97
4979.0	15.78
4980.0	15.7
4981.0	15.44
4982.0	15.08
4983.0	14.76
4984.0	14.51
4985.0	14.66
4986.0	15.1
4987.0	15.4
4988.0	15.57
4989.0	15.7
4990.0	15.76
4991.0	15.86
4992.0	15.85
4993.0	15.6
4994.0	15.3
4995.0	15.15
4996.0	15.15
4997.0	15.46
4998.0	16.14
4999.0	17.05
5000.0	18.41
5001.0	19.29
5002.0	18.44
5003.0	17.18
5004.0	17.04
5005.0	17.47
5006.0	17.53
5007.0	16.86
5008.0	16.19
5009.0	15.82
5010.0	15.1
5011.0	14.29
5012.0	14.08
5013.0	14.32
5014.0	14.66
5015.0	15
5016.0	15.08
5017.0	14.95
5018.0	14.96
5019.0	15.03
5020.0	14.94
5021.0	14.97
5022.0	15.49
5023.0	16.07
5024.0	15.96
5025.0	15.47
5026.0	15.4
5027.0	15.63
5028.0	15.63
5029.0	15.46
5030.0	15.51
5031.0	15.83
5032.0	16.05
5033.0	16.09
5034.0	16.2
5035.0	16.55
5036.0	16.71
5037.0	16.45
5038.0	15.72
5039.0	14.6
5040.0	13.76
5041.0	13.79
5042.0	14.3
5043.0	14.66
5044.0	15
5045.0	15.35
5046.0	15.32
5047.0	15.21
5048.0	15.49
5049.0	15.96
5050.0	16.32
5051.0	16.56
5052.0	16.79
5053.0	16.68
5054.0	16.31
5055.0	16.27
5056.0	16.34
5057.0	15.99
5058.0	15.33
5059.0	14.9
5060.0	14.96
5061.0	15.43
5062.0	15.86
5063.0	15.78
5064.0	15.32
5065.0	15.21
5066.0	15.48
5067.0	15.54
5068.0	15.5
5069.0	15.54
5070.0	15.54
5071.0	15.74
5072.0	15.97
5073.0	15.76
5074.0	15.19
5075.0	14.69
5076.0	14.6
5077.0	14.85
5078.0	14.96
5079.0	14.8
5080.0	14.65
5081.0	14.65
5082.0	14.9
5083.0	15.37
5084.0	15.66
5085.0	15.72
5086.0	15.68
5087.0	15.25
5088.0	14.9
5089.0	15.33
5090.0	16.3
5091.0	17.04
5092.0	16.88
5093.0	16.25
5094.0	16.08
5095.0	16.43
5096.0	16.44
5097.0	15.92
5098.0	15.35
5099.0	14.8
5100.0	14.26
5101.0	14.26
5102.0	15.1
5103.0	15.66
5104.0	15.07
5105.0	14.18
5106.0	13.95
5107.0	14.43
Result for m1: 0.397 mag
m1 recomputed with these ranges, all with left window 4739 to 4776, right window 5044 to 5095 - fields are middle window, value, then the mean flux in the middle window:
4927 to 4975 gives -0.044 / 16.6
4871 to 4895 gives 0.171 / 13.8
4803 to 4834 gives 0.033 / 15.8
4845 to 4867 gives 0.290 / 12.4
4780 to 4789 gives -0.011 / 16.5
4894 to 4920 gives 0.014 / 15.8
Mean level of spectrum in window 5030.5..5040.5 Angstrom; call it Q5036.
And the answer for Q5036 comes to 15.8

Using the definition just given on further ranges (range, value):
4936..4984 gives 16.3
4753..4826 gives 16.1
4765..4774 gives 16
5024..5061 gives 15.6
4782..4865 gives 15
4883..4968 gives 16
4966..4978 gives 16.2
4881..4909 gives 15.2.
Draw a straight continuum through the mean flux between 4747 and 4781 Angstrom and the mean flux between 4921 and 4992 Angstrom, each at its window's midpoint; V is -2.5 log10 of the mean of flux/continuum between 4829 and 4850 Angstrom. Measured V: 0.07 mag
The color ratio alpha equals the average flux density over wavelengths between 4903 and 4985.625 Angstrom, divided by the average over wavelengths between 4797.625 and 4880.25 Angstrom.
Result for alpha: 1.1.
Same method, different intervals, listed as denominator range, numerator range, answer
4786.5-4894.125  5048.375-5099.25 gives 1.08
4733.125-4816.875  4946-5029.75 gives 0.98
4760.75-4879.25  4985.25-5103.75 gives 1.05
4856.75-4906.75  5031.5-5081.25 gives 1.14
